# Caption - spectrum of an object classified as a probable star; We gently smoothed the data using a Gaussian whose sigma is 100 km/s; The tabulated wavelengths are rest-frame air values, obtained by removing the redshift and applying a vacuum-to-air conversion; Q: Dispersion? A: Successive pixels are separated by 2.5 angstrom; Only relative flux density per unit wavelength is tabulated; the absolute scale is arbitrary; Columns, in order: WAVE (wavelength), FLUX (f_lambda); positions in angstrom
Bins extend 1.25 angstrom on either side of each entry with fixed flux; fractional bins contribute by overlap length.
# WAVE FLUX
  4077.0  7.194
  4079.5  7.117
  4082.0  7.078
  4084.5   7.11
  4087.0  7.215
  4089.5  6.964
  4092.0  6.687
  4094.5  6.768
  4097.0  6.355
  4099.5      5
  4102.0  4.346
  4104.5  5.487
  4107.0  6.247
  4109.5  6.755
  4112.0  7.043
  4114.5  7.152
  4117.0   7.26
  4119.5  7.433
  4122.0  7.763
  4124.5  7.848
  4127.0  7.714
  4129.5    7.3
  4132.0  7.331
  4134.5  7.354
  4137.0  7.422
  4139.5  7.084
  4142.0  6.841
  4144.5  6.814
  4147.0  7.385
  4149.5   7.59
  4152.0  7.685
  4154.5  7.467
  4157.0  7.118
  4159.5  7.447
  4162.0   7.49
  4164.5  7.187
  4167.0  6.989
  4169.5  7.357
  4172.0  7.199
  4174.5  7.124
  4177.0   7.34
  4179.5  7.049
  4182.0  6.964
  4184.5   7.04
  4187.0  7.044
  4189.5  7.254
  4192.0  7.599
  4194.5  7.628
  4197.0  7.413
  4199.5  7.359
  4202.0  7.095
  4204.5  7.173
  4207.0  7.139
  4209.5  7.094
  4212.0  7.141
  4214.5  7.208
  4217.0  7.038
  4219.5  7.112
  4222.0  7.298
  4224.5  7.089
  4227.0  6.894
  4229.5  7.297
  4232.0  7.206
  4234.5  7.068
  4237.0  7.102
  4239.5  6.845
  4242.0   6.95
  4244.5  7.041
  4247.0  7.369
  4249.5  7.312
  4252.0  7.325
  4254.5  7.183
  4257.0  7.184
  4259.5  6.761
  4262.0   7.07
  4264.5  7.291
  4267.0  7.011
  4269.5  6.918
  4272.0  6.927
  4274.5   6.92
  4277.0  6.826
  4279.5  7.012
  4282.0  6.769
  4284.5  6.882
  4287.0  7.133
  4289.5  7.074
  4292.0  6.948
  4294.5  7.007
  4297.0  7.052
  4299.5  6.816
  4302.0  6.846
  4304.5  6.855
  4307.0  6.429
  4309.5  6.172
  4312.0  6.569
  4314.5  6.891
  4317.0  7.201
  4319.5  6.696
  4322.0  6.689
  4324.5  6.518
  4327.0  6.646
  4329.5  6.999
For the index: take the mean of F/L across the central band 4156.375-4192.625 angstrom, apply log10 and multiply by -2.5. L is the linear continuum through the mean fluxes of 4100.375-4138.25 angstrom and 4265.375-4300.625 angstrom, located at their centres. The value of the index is -0.04 mag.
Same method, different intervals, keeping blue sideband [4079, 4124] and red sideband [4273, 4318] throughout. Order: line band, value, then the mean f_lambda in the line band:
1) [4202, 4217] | -0.06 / 7.14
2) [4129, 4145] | -0.07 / 7.17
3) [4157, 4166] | -0.09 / 7.33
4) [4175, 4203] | -0.08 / 7.25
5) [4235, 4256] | -0.05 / 7.14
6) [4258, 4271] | -0.03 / 7.01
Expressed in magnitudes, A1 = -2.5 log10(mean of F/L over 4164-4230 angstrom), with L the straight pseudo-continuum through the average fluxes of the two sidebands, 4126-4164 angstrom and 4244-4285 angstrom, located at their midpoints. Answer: 0.00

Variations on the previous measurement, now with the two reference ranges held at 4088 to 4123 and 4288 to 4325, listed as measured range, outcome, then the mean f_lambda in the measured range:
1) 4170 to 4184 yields -0.08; 7.14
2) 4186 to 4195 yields -0.11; 7.37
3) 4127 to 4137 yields -0.13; 7.39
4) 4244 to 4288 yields -0.05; 7.05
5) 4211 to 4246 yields -0.06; 7.09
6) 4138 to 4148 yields -0.07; 7.03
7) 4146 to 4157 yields -0.14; 7.49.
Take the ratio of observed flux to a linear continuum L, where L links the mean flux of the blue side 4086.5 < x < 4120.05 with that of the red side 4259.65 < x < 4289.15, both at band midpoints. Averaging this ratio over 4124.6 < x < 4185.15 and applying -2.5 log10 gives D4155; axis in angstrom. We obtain -0.11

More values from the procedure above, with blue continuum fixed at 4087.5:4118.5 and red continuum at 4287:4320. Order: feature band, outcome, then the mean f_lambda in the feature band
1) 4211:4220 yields -0.079 mag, 7.13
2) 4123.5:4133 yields -0.174 mag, 7.55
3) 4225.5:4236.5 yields -0.071 mag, 7.11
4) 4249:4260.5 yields -0.068 mag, 7.15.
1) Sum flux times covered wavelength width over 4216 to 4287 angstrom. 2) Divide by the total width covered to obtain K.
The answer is 7.06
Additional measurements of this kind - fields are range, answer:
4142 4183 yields 7.25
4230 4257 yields 7.15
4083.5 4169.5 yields 6.99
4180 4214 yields 7.22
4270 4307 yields 6.92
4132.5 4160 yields 7.29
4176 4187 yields 7.09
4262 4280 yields 6.99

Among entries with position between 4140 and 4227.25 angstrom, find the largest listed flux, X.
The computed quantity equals 7.685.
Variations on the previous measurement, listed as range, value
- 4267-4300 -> 7.133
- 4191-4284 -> 7.628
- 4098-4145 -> 7.848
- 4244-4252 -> 7.369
